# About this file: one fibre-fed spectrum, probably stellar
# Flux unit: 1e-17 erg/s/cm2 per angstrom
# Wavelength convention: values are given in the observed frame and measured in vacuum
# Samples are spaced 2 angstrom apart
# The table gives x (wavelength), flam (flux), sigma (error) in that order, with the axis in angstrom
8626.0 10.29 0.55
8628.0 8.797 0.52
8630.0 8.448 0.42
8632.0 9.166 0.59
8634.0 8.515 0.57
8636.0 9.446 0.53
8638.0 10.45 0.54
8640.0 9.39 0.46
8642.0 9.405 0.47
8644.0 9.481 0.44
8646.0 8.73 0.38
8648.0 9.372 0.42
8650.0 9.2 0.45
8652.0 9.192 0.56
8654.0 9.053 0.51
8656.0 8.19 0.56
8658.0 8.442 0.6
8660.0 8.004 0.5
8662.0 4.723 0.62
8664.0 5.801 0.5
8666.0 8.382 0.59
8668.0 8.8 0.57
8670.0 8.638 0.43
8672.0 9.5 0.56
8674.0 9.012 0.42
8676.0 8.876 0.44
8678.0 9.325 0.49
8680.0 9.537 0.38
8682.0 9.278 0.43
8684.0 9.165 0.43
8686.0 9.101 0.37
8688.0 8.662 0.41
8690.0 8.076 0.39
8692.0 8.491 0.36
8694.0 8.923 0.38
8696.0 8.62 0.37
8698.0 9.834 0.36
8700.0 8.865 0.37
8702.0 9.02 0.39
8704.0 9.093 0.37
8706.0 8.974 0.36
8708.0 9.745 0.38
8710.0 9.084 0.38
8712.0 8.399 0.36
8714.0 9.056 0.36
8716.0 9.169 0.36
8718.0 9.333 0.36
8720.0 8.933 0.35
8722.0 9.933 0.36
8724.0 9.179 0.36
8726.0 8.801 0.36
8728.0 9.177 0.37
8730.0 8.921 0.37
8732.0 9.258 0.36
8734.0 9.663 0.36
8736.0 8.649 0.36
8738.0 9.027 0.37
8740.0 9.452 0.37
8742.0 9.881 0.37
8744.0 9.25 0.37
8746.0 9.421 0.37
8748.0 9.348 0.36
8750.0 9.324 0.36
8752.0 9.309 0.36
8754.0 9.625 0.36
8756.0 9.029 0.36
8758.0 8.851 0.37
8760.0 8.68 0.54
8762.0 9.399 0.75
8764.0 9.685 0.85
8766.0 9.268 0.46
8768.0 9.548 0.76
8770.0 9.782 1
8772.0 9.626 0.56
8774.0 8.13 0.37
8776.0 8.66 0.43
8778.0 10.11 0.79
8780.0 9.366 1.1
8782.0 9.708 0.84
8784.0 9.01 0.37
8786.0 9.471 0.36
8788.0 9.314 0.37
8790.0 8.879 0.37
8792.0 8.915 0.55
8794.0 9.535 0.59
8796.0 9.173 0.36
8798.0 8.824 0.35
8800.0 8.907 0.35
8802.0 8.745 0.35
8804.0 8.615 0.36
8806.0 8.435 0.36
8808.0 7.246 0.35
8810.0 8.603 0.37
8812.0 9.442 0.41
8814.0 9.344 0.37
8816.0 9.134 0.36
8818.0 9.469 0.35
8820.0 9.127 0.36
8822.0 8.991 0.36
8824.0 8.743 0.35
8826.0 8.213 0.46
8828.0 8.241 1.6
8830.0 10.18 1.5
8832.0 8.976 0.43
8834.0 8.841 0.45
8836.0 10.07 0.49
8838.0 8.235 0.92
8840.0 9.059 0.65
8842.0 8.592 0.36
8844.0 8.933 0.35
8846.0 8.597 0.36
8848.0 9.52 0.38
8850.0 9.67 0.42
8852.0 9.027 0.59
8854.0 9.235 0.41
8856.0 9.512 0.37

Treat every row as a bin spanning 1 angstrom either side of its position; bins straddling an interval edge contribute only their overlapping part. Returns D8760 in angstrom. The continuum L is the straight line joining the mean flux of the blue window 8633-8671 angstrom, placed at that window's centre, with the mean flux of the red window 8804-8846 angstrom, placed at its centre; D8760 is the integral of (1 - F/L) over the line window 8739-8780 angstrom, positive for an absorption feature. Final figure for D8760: -2.57 angstrom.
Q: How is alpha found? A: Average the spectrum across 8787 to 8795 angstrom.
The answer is 9.16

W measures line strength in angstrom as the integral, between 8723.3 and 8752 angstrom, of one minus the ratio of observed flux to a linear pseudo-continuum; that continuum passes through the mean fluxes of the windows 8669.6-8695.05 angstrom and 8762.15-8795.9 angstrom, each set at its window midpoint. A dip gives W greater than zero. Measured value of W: -0.2 angstrom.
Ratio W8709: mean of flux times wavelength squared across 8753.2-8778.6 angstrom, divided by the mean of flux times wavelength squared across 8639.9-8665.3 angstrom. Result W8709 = 1.14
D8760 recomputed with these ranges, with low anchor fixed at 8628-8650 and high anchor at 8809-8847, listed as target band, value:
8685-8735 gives 0.4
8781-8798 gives -0.4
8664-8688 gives 0.7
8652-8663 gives 1.6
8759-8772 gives -0.5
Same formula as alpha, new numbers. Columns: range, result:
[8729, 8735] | 9.28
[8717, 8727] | 9.24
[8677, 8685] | 9.33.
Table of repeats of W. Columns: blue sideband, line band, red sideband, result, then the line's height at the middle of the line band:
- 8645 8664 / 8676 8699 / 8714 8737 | -0.9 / 8.65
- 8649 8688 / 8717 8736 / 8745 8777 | -0.5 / 8.97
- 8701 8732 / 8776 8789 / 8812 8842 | -0.5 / 9.08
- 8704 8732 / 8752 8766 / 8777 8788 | 0.2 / 9.38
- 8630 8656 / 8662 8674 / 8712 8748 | 1.6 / 9.21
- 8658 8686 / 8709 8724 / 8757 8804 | -0.7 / 8.73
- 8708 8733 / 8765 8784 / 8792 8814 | -0.9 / 8.91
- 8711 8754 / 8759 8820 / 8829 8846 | 0.3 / 9.15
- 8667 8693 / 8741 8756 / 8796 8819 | -0.9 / 8.88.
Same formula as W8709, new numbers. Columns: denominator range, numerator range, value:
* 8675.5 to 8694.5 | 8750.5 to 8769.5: 1.06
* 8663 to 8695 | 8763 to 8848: 1.07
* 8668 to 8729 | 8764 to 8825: 1.02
